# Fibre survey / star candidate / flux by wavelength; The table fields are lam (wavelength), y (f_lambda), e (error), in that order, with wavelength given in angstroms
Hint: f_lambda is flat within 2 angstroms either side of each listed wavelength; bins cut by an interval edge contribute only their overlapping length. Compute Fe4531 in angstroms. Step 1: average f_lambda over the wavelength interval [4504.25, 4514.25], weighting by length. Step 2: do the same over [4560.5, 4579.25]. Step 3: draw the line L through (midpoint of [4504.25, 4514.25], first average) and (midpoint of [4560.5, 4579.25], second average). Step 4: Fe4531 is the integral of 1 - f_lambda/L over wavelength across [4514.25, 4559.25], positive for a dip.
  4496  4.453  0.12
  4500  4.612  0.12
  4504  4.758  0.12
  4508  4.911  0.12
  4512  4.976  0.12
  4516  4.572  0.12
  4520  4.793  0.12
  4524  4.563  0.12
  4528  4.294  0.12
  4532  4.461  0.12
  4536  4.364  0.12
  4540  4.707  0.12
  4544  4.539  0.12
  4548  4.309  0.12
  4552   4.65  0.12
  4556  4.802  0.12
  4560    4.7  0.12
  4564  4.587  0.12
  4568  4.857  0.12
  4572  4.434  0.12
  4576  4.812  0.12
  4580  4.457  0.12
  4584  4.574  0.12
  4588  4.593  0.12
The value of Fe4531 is 2.2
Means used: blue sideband 4.9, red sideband 4.66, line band 4.55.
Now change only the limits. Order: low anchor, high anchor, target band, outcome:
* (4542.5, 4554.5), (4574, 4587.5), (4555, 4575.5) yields -0.5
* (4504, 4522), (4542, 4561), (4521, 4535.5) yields 0.8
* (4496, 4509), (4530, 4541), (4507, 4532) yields -0.3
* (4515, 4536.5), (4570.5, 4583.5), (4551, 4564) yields -0.4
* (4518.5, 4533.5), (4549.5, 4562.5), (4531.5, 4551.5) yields 0.5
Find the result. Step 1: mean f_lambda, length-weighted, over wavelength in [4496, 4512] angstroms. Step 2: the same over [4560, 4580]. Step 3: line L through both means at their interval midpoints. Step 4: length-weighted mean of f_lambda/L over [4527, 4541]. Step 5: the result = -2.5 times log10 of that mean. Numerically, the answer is 0.061 mag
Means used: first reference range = 4.75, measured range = 4.45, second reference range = 4.65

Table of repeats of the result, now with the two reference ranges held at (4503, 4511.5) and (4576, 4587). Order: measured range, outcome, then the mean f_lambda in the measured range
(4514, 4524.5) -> 0.038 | 4.65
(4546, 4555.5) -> 0.039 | 4.53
